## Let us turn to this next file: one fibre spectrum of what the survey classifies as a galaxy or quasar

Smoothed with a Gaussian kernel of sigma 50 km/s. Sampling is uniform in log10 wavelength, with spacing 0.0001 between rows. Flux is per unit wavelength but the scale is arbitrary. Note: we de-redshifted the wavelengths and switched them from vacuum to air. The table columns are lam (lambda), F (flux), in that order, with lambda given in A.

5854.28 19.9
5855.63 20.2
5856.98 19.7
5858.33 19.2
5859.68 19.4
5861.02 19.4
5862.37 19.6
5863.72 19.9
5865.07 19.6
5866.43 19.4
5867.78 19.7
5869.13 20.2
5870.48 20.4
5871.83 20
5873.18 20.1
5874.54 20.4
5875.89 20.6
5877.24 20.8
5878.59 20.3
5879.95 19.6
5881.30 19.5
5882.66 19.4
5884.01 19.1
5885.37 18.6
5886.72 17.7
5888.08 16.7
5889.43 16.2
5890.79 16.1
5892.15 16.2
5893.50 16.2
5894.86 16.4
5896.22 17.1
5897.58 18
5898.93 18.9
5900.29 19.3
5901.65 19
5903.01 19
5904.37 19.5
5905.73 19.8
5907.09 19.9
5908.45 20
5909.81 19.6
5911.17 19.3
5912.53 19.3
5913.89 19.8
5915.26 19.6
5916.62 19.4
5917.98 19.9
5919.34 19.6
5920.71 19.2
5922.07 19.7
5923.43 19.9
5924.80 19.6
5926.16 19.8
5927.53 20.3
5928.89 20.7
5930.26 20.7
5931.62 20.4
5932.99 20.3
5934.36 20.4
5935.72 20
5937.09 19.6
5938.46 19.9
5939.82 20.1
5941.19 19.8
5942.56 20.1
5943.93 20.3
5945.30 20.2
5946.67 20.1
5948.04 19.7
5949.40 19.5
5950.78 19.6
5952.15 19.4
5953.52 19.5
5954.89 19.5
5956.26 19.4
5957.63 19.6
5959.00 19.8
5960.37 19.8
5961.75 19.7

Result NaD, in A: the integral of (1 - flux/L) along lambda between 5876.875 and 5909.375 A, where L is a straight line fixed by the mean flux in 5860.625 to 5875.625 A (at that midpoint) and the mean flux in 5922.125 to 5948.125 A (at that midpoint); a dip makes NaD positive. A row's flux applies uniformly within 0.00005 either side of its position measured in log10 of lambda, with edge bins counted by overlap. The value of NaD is 2.5 A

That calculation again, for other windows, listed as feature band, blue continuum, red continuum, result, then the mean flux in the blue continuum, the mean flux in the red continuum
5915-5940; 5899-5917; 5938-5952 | -0.3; 19.5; 19.9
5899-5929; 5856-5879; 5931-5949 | 0.6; 19.9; 20.1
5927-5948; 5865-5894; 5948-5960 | -0.8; 18.9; 19.6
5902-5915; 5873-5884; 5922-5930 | 0.3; 20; 20.1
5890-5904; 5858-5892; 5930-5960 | 1.3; 19.2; 19.9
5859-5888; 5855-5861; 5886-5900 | -1.9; 19.6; 17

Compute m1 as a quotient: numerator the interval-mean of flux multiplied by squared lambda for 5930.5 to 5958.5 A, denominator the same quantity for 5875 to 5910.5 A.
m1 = 1.1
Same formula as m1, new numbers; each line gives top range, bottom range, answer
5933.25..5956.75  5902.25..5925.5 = 1.02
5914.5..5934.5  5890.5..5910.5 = 1.09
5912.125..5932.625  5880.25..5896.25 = 1.15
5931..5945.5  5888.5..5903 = 1.17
